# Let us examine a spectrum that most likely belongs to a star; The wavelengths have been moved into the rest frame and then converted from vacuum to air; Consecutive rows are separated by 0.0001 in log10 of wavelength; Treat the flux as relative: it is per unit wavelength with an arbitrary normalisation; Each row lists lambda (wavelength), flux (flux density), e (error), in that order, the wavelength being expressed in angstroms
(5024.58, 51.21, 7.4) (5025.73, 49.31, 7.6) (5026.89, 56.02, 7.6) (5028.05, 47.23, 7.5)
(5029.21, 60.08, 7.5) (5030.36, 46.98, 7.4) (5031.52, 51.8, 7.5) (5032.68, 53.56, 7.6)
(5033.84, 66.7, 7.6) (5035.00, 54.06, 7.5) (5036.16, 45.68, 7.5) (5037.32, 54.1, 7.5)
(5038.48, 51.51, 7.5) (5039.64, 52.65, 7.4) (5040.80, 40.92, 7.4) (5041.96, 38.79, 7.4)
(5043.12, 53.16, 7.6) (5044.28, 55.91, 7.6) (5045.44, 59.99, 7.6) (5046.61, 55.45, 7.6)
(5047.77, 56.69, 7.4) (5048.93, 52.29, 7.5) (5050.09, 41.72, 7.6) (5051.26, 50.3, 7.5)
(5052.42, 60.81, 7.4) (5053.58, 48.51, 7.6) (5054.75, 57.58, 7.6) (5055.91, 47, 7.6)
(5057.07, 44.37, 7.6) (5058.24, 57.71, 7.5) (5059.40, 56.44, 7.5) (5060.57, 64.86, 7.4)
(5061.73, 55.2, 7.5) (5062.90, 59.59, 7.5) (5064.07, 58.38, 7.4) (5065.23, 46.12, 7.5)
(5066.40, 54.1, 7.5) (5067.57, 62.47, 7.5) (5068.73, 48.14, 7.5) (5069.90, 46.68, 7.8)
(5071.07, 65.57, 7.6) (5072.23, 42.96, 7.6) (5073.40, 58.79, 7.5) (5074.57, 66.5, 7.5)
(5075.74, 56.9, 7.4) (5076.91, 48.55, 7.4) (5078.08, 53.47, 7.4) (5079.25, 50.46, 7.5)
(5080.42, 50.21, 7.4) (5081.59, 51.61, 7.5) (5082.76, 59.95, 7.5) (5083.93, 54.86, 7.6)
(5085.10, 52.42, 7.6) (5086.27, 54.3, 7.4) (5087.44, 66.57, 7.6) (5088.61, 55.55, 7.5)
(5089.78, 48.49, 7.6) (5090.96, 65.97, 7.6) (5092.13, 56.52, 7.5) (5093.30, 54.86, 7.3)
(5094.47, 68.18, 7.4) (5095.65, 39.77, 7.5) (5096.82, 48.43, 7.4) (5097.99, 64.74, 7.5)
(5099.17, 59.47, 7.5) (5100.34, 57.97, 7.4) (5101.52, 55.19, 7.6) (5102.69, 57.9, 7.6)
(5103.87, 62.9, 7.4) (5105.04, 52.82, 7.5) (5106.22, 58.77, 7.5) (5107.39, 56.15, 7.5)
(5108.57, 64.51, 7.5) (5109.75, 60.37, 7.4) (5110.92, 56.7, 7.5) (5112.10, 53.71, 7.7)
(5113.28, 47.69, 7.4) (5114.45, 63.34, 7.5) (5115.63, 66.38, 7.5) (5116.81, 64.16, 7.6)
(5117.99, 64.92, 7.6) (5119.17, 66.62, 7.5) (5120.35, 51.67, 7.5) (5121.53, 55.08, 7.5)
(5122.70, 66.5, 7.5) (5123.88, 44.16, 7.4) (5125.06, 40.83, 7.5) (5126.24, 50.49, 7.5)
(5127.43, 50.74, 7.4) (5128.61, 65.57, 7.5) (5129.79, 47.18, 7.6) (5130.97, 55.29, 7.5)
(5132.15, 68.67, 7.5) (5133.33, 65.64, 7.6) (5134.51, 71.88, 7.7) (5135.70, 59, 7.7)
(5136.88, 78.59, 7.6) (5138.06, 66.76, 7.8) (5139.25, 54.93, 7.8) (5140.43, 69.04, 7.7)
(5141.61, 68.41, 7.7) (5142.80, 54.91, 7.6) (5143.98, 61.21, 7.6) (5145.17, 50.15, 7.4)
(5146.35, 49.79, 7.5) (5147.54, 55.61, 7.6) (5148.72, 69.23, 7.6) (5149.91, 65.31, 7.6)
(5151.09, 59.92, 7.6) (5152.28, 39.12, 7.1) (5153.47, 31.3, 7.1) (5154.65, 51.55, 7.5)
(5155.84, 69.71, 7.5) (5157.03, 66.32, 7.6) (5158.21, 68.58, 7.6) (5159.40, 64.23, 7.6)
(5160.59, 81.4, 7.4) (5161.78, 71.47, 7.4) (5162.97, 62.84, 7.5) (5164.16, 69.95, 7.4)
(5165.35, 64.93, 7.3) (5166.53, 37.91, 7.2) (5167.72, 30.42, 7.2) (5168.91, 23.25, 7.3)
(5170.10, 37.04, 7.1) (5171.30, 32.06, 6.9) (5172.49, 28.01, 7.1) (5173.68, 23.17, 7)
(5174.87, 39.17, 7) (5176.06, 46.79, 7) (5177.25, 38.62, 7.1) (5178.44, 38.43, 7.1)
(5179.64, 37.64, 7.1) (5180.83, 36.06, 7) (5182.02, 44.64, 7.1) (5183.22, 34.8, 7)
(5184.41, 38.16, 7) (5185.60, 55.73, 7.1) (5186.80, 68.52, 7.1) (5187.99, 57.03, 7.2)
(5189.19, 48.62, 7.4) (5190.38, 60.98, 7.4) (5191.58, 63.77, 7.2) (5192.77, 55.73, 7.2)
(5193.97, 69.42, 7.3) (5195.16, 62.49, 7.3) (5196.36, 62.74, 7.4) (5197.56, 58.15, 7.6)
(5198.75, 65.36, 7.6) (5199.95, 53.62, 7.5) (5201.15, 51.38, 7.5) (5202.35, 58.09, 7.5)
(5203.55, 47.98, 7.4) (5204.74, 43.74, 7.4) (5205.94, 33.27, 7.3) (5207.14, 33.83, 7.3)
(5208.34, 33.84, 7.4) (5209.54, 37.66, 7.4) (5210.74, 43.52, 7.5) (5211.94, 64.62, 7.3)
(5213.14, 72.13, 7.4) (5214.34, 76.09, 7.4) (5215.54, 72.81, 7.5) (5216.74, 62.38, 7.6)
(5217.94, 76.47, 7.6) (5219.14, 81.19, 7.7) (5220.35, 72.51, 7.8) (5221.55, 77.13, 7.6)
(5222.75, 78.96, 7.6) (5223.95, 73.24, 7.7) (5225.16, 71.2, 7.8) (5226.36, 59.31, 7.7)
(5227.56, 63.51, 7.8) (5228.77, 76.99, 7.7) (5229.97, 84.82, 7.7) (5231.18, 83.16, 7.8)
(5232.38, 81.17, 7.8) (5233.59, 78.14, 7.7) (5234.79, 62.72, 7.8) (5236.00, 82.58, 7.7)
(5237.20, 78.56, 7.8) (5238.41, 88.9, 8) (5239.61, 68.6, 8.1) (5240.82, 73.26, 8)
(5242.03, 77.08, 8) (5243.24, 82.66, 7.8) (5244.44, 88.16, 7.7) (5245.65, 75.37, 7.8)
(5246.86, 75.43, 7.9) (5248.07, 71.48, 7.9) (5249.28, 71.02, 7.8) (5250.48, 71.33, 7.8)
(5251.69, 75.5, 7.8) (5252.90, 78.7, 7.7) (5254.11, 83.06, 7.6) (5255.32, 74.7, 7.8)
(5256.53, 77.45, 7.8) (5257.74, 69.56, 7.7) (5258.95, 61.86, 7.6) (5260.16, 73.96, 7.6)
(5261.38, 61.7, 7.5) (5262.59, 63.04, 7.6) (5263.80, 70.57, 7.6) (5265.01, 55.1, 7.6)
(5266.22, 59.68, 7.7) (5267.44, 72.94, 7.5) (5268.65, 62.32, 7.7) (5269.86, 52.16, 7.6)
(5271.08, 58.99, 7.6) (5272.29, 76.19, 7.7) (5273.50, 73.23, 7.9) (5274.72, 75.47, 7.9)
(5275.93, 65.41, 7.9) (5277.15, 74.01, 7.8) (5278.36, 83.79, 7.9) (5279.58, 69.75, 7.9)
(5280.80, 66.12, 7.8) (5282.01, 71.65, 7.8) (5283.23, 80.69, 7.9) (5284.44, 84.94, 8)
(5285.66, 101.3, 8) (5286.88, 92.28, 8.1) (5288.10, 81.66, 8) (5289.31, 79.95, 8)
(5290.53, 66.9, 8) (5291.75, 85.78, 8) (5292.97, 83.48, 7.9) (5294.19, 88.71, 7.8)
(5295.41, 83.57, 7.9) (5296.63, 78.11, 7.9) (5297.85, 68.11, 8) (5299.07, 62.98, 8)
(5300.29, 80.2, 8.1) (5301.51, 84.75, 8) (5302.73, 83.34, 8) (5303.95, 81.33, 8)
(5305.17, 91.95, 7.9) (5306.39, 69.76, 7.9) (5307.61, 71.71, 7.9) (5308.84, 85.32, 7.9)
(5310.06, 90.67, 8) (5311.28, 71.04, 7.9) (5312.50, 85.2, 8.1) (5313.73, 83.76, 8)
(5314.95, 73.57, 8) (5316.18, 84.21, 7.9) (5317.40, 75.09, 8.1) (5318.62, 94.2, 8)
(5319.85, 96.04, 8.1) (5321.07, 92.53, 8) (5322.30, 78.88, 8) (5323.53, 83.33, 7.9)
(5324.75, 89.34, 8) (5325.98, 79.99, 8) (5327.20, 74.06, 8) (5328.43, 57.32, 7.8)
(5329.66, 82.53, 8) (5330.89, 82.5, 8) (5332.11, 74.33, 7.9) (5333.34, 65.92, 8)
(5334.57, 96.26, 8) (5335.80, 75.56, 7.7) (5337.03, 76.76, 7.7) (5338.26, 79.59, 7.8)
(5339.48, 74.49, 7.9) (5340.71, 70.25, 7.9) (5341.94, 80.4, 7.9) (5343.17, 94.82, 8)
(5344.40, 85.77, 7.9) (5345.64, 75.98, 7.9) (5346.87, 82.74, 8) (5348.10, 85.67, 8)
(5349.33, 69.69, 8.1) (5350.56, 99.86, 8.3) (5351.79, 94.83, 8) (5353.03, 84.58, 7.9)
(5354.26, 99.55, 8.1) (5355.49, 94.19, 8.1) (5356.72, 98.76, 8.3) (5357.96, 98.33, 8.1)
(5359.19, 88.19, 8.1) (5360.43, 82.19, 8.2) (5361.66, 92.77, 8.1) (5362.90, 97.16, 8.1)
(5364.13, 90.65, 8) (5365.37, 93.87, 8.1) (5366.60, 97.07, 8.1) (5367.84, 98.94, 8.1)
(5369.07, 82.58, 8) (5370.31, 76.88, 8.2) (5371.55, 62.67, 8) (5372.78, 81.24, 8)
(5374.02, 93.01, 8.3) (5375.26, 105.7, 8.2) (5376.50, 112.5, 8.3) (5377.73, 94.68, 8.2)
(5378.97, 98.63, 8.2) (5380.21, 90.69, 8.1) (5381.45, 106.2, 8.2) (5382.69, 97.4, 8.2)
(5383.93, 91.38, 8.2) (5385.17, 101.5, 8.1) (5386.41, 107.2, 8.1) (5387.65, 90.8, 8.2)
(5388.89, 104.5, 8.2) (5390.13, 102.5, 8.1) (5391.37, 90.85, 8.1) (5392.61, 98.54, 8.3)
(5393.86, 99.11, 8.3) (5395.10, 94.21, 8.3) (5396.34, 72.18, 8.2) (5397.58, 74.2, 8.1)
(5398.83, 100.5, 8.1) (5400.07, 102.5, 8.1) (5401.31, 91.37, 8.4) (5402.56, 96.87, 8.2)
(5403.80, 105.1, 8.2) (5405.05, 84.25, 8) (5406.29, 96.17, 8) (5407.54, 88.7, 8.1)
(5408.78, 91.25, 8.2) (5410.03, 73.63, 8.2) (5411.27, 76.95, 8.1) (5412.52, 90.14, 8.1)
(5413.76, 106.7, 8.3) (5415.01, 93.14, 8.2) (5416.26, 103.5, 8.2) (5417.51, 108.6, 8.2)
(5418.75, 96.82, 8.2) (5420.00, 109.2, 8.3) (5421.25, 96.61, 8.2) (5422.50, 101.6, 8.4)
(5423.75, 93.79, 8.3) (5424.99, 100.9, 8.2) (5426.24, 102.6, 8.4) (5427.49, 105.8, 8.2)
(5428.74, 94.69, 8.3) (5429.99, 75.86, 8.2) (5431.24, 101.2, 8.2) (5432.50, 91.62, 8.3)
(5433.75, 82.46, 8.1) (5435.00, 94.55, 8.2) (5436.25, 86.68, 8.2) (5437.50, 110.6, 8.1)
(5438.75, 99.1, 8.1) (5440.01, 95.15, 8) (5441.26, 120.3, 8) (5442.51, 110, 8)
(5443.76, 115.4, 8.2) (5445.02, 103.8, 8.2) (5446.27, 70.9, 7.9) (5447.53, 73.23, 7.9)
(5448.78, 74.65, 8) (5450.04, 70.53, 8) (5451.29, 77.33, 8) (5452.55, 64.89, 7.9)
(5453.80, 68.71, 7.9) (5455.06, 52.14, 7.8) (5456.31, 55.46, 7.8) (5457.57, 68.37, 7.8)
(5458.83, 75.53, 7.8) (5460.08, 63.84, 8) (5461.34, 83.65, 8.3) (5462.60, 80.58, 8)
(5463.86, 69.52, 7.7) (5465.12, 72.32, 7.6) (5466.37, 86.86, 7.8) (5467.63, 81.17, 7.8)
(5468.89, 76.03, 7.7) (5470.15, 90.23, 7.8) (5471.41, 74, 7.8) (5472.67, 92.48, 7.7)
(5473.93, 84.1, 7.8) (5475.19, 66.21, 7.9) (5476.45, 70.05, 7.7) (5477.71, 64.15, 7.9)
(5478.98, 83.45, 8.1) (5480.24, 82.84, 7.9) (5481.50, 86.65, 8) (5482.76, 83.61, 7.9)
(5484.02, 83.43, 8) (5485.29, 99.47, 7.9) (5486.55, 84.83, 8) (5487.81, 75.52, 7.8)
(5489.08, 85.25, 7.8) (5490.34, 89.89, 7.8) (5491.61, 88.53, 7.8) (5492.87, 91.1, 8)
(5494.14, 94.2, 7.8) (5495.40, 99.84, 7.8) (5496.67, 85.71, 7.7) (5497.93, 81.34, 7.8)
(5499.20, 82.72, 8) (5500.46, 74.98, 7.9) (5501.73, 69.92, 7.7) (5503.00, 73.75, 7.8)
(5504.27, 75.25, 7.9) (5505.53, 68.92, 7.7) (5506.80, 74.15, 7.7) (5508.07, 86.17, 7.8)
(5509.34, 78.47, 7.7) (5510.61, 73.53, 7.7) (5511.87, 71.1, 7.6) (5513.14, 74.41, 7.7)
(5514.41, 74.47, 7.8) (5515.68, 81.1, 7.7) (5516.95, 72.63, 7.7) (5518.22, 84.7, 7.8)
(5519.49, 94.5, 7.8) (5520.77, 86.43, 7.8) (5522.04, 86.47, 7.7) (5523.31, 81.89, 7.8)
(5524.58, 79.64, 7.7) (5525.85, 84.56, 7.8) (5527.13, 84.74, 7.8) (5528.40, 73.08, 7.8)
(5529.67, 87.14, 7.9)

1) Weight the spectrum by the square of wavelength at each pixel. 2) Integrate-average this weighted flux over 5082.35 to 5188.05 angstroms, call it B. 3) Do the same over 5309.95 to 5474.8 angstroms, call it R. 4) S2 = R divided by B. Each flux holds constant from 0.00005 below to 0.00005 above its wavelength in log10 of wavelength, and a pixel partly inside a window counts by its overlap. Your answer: 1.77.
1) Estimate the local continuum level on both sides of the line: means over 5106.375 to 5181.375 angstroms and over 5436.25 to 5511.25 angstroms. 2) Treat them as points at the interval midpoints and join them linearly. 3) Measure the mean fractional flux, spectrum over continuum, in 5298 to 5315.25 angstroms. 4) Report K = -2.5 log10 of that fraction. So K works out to -0.17 mag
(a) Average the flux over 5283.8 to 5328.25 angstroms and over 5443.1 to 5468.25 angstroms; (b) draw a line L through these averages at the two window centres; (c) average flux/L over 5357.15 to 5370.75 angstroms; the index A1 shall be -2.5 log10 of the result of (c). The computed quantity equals -0.15 mag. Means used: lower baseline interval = 81.9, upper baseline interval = 75.5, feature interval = 91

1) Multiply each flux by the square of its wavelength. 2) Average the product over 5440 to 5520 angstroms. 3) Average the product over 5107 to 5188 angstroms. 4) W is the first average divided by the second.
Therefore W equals 1.68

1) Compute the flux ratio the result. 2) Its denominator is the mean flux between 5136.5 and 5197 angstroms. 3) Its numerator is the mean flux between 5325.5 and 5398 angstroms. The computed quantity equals 1.66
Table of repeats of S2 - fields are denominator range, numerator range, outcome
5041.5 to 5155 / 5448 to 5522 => 1.62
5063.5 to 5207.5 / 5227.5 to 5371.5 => 1.55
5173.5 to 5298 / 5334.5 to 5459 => 1.44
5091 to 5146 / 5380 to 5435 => 1.81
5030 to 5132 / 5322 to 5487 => 1.80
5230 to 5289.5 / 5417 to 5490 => 1.24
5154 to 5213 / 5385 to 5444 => 2.08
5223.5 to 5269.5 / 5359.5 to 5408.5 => 1.35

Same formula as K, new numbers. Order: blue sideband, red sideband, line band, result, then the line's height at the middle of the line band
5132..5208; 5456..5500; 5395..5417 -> -0.22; 74.6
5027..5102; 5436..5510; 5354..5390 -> -0.25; 75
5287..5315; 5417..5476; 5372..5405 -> -0.15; 83.9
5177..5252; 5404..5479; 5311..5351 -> -0.08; 75.3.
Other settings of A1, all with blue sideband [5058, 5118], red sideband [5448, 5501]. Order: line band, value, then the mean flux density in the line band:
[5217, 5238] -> -0.165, 75.3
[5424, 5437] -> -0.223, 93.8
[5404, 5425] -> -0.248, 94.9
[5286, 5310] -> -0.171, 80.5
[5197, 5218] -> 0.174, 54.2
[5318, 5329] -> -0.181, 82.9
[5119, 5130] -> 0.099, 53.6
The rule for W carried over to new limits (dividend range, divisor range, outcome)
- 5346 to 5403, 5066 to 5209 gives 1.86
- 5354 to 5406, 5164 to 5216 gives 2.07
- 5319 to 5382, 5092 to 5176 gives 1.68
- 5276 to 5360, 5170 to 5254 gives 1.39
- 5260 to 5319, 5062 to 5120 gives 1.45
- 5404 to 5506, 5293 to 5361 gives 1.09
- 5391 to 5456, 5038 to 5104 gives 1.93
